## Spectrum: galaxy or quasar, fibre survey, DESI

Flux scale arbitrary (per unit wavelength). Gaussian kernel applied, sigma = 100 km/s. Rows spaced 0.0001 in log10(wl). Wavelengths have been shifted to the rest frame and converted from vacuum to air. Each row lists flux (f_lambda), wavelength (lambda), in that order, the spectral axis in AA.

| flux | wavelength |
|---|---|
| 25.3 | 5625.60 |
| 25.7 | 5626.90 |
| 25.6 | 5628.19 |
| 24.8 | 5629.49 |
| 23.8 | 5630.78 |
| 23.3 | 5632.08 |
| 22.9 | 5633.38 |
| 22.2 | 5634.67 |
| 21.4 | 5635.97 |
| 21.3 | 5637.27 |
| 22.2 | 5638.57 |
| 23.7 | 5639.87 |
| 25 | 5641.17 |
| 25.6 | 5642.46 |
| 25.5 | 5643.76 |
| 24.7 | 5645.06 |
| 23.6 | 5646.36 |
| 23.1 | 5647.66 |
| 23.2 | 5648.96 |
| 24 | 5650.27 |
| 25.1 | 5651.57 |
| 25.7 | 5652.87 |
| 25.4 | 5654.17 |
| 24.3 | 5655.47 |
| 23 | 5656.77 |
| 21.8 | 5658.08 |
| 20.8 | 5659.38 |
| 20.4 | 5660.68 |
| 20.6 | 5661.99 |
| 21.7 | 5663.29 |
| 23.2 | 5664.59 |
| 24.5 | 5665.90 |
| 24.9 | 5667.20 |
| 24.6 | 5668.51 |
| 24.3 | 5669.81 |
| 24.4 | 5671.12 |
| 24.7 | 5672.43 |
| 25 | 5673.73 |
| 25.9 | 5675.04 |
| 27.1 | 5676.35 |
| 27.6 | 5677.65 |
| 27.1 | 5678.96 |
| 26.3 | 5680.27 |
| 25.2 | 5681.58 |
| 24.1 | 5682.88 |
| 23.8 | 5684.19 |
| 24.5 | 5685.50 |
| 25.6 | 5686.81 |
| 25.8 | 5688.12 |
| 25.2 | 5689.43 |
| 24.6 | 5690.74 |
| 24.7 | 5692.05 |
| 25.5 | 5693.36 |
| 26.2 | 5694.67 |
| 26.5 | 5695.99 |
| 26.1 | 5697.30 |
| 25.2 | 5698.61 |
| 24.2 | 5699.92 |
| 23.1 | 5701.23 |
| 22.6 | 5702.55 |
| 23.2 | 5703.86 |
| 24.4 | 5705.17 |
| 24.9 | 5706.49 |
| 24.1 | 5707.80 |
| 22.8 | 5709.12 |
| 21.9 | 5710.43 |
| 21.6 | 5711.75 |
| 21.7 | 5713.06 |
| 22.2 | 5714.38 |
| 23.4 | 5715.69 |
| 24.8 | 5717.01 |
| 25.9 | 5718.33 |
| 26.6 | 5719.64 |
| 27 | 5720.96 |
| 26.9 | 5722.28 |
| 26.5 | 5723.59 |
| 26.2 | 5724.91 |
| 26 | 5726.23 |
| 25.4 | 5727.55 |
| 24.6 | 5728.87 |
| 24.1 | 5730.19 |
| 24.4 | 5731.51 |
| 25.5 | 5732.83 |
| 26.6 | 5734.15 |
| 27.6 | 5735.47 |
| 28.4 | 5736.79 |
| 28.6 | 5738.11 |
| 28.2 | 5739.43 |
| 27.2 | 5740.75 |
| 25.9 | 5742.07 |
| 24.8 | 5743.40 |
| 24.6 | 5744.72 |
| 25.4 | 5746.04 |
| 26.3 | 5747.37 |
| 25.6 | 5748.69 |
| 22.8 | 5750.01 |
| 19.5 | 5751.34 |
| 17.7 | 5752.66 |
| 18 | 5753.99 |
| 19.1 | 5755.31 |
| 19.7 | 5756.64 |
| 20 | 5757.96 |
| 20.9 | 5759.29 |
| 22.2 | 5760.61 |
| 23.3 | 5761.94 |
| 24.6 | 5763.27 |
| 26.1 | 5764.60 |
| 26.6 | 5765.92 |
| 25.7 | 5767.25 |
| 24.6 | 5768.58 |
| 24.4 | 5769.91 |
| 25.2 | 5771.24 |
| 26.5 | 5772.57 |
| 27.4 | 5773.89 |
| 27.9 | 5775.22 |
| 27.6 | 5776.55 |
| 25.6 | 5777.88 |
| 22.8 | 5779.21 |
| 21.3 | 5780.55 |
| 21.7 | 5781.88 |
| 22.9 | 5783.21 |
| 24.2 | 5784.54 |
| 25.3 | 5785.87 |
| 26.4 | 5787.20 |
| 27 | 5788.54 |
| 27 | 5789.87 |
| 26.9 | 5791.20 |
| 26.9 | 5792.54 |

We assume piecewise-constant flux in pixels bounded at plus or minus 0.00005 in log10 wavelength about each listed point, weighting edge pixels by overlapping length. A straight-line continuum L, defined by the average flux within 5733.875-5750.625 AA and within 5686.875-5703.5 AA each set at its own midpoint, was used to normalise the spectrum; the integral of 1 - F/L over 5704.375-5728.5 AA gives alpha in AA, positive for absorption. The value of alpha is 0.96 AA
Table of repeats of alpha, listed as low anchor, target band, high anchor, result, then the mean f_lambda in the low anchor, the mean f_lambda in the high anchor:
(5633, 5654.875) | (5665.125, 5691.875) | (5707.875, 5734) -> -1.2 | 23.8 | 24.6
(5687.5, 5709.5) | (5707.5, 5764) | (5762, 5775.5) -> 2.4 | 24.7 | 25.7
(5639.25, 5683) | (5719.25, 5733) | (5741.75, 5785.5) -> -1.1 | 24.3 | 23.7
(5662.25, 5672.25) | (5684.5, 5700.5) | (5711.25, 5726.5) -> -0.6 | 23.8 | 24.9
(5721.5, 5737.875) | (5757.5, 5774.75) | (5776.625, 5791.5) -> 0.4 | 26.1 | 24.7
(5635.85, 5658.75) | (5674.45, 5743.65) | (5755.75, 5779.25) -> -3.0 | 23.9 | 24.5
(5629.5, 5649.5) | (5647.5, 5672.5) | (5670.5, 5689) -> 1.1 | 23.5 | 25.5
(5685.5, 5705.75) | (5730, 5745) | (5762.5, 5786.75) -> -0.9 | 24.9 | 25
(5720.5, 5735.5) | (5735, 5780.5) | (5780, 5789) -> 1.0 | 25.8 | 24.1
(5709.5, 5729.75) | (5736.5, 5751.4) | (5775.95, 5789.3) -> -0.7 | 24.7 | 24.5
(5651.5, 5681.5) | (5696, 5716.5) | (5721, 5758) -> 0.8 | 24.3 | 24.6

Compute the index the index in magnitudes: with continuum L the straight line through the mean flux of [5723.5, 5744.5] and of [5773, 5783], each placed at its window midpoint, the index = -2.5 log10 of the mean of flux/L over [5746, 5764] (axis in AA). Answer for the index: 0.179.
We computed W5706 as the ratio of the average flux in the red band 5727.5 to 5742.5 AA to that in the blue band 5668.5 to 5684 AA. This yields 1.0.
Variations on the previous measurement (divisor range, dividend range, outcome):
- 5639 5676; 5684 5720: 1.02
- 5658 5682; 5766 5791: 1.04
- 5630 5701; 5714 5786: 1.01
